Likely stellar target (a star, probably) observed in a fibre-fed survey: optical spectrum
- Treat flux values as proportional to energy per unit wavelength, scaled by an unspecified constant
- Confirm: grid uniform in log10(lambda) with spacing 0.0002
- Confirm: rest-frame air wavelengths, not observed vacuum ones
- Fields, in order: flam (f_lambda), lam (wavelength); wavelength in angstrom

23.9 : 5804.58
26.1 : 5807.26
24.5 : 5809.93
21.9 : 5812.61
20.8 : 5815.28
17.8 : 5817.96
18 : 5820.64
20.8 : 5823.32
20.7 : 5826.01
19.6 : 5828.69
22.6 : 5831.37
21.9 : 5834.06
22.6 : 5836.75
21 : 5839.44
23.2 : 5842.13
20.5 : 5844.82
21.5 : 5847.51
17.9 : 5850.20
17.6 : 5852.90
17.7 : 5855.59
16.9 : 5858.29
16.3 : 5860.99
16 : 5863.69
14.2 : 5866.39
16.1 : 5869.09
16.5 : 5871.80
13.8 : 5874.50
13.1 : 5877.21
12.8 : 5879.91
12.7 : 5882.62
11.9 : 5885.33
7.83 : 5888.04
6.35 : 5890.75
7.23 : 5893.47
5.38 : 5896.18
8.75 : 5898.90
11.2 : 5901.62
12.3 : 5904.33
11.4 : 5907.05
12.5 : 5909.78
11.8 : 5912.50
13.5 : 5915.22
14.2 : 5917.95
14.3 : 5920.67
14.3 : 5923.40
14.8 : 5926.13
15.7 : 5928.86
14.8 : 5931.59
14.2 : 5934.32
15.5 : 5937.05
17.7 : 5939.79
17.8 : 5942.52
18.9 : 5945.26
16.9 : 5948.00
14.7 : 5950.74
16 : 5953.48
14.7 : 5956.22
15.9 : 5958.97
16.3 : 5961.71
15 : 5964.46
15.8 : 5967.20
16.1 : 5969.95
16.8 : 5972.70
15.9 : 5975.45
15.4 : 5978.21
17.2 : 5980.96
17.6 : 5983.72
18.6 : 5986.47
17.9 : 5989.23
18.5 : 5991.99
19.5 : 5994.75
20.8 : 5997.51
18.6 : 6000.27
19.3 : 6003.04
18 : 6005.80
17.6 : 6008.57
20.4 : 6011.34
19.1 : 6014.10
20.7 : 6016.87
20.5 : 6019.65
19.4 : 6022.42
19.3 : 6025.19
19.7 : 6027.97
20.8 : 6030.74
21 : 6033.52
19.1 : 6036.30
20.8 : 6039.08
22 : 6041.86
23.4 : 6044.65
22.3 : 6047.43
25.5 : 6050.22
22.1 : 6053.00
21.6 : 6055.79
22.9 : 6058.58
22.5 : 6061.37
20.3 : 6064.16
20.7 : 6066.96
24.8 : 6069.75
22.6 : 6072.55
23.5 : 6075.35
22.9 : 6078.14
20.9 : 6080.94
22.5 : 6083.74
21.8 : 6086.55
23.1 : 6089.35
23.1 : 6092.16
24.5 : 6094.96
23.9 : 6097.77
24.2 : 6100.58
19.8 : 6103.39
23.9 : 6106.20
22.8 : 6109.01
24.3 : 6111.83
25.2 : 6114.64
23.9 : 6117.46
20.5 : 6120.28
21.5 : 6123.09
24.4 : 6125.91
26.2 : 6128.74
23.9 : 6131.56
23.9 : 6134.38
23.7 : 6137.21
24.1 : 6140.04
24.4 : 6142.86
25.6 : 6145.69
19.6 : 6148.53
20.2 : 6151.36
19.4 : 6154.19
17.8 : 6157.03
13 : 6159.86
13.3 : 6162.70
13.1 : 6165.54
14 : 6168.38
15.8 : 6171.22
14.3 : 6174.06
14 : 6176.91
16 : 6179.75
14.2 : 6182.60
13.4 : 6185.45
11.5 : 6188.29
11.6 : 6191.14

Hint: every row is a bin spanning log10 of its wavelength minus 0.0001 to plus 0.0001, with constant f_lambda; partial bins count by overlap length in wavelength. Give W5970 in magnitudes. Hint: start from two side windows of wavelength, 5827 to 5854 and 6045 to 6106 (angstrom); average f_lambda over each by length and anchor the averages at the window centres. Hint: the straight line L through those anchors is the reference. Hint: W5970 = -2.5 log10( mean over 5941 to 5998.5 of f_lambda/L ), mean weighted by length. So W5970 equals 0.28 mag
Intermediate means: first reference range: 20.9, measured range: 16.9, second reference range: 22.7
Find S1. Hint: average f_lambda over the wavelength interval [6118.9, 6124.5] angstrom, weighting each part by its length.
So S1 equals 21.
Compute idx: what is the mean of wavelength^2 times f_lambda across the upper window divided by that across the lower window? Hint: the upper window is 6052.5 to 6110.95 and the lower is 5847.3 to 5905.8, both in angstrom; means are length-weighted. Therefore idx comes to 1.84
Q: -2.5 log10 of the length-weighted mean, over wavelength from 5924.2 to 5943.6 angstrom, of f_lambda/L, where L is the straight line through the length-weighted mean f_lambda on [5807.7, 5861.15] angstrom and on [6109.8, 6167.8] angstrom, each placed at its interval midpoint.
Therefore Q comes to 0.30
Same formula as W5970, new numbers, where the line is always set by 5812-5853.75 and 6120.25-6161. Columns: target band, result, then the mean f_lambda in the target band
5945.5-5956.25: 0.298 mag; 16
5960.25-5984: 0.294 mag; 16.2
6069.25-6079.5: -0.080 mag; 23.3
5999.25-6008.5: 0.156 mag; 18.5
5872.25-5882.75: 0.471 mag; 13.4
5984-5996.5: 0.146 mag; 18.6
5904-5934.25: 0.463 mag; 13.7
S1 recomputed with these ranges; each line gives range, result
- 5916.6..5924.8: 14.3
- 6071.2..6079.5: 23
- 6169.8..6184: 14.9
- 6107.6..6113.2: 23.5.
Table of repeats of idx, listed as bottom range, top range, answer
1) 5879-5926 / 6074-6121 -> 2.20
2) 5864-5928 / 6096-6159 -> 2.03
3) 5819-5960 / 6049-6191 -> 1.45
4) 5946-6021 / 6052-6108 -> 1.33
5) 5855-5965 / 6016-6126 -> 1.69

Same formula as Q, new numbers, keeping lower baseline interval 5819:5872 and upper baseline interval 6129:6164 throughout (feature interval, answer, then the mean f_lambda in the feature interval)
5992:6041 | 0.03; 19.7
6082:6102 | -0.13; 23.3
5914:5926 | 0.35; 14.2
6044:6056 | -0.14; 23.1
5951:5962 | 0.26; 15.6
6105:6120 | -0.15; 23.8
